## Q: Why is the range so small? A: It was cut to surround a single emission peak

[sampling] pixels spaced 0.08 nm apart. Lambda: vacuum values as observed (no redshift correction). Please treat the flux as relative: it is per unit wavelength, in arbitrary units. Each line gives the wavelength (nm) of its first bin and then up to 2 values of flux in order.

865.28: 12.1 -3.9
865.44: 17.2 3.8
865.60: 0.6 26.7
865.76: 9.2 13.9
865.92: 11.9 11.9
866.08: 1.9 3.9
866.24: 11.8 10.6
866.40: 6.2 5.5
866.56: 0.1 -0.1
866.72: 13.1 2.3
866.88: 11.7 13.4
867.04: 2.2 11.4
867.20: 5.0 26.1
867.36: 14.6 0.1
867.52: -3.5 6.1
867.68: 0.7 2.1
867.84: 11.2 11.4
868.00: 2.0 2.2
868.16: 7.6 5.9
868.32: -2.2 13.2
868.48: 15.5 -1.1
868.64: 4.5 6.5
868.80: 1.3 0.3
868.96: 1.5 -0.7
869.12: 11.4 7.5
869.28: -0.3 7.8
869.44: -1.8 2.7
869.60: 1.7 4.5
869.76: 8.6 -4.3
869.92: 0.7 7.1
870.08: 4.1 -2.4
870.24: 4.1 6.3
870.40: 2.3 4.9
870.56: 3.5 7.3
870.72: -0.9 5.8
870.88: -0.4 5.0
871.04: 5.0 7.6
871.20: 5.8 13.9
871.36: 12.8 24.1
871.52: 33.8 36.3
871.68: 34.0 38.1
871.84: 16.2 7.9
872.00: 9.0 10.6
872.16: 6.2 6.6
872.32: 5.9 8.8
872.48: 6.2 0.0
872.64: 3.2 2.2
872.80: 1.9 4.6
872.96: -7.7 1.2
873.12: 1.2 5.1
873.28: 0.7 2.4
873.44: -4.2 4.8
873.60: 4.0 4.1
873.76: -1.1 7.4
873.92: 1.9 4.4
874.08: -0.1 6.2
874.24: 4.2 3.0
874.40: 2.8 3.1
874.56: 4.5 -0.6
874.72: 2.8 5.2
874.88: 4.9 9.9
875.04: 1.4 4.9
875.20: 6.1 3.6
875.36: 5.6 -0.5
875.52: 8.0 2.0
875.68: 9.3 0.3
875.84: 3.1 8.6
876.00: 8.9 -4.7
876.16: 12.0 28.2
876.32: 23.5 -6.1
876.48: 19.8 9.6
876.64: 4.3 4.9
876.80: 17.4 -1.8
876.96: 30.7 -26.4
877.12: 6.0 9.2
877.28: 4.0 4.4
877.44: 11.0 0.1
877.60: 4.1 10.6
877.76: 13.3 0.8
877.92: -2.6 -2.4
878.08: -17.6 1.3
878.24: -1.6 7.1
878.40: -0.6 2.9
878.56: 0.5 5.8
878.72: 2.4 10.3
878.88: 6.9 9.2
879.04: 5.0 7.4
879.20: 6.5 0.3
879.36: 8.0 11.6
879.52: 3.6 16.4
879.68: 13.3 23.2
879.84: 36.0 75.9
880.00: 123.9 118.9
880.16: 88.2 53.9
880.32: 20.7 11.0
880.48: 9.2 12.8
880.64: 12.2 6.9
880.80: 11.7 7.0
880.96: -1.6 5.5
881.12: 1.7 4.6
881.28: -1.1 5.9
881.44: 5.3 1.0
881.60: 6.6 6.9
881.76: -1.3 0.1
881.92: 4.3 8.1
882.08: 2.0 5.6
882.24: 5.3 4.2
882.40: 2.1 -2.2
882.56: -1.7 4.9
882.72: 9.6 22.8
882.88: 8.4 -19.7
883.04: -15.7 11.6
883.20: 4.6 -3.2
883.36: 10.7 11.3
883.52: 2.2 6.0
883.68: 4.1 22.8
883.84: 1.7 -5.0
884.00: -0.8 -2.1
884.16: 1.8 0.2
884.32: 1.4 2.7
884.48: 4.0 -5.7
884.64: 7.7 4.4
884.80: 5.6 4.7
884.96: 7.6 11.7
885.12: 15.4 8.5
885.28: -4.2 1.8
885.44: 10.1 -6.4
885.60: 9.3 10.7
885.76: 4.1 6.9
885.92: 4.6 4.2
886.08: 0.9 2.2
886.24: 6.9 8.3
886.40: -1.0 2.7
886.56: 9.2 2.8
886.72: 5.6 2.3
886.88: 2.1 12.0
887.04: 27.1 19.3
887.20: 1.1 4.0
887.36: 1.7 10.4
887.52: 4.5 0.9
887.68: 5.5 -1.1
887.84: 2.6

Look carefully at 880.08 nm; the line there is [O III] 5007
